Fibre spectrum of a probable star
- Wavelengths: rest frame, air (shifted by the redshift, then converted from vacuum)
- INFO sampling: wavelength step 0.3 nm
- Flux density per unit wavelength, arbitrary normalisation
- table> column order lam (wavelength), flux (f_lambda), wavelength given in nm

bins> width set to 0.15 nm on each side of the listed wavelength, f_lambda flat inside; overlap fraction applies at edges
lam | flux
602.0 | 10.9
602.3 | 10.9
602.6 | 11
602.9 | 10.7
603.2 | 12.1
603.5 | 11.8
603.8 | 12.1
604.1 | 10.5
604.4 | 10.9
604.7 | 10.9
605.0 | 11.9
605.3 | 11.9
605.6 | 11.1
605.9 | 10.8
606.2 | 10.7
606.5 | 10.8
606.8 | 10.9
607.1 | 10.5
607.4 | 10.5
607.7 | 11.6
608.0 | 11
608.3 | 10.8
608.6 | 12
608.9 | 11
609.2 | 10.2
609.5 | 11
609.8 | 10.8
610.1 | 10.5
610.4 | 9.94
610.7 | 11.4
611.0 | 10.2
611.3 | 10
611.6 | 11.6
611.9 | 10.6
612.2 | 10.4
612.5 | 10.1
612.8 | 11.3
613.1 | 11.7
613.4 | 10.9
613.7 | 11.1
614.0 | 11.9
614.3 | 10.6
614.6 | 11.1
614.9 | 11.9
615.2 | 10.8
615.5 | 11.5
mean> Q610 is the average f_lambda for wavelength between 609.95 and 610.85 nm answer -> 10.6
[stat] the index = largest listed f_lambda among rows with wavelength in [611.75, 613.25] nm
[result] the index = 11.7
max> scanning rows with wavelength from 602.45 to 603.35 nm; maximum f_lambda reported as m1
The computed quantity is 12.1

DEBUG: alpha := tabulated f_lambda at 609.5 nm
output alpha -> 11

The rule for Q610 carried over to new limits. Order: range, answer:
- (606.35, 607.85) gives 10.9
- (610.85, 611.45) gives 10.1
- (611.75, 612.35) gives 10.5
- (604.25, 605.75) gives 11.3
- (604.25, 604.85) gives 10.9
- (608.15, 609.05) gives 11.3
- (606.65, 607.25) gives 10.7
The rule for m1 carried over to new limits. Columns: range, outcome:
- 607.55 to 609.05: 12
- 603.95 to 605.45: 11.9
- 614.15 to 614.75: 11.1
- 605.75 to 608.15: 11.6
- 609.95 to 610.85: 11.4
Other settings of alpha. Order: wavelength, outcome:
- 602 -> 10.9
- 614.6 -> 11.1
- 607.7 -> 11.6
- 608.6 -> 12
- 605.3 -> 11.9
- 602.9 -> 10.7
